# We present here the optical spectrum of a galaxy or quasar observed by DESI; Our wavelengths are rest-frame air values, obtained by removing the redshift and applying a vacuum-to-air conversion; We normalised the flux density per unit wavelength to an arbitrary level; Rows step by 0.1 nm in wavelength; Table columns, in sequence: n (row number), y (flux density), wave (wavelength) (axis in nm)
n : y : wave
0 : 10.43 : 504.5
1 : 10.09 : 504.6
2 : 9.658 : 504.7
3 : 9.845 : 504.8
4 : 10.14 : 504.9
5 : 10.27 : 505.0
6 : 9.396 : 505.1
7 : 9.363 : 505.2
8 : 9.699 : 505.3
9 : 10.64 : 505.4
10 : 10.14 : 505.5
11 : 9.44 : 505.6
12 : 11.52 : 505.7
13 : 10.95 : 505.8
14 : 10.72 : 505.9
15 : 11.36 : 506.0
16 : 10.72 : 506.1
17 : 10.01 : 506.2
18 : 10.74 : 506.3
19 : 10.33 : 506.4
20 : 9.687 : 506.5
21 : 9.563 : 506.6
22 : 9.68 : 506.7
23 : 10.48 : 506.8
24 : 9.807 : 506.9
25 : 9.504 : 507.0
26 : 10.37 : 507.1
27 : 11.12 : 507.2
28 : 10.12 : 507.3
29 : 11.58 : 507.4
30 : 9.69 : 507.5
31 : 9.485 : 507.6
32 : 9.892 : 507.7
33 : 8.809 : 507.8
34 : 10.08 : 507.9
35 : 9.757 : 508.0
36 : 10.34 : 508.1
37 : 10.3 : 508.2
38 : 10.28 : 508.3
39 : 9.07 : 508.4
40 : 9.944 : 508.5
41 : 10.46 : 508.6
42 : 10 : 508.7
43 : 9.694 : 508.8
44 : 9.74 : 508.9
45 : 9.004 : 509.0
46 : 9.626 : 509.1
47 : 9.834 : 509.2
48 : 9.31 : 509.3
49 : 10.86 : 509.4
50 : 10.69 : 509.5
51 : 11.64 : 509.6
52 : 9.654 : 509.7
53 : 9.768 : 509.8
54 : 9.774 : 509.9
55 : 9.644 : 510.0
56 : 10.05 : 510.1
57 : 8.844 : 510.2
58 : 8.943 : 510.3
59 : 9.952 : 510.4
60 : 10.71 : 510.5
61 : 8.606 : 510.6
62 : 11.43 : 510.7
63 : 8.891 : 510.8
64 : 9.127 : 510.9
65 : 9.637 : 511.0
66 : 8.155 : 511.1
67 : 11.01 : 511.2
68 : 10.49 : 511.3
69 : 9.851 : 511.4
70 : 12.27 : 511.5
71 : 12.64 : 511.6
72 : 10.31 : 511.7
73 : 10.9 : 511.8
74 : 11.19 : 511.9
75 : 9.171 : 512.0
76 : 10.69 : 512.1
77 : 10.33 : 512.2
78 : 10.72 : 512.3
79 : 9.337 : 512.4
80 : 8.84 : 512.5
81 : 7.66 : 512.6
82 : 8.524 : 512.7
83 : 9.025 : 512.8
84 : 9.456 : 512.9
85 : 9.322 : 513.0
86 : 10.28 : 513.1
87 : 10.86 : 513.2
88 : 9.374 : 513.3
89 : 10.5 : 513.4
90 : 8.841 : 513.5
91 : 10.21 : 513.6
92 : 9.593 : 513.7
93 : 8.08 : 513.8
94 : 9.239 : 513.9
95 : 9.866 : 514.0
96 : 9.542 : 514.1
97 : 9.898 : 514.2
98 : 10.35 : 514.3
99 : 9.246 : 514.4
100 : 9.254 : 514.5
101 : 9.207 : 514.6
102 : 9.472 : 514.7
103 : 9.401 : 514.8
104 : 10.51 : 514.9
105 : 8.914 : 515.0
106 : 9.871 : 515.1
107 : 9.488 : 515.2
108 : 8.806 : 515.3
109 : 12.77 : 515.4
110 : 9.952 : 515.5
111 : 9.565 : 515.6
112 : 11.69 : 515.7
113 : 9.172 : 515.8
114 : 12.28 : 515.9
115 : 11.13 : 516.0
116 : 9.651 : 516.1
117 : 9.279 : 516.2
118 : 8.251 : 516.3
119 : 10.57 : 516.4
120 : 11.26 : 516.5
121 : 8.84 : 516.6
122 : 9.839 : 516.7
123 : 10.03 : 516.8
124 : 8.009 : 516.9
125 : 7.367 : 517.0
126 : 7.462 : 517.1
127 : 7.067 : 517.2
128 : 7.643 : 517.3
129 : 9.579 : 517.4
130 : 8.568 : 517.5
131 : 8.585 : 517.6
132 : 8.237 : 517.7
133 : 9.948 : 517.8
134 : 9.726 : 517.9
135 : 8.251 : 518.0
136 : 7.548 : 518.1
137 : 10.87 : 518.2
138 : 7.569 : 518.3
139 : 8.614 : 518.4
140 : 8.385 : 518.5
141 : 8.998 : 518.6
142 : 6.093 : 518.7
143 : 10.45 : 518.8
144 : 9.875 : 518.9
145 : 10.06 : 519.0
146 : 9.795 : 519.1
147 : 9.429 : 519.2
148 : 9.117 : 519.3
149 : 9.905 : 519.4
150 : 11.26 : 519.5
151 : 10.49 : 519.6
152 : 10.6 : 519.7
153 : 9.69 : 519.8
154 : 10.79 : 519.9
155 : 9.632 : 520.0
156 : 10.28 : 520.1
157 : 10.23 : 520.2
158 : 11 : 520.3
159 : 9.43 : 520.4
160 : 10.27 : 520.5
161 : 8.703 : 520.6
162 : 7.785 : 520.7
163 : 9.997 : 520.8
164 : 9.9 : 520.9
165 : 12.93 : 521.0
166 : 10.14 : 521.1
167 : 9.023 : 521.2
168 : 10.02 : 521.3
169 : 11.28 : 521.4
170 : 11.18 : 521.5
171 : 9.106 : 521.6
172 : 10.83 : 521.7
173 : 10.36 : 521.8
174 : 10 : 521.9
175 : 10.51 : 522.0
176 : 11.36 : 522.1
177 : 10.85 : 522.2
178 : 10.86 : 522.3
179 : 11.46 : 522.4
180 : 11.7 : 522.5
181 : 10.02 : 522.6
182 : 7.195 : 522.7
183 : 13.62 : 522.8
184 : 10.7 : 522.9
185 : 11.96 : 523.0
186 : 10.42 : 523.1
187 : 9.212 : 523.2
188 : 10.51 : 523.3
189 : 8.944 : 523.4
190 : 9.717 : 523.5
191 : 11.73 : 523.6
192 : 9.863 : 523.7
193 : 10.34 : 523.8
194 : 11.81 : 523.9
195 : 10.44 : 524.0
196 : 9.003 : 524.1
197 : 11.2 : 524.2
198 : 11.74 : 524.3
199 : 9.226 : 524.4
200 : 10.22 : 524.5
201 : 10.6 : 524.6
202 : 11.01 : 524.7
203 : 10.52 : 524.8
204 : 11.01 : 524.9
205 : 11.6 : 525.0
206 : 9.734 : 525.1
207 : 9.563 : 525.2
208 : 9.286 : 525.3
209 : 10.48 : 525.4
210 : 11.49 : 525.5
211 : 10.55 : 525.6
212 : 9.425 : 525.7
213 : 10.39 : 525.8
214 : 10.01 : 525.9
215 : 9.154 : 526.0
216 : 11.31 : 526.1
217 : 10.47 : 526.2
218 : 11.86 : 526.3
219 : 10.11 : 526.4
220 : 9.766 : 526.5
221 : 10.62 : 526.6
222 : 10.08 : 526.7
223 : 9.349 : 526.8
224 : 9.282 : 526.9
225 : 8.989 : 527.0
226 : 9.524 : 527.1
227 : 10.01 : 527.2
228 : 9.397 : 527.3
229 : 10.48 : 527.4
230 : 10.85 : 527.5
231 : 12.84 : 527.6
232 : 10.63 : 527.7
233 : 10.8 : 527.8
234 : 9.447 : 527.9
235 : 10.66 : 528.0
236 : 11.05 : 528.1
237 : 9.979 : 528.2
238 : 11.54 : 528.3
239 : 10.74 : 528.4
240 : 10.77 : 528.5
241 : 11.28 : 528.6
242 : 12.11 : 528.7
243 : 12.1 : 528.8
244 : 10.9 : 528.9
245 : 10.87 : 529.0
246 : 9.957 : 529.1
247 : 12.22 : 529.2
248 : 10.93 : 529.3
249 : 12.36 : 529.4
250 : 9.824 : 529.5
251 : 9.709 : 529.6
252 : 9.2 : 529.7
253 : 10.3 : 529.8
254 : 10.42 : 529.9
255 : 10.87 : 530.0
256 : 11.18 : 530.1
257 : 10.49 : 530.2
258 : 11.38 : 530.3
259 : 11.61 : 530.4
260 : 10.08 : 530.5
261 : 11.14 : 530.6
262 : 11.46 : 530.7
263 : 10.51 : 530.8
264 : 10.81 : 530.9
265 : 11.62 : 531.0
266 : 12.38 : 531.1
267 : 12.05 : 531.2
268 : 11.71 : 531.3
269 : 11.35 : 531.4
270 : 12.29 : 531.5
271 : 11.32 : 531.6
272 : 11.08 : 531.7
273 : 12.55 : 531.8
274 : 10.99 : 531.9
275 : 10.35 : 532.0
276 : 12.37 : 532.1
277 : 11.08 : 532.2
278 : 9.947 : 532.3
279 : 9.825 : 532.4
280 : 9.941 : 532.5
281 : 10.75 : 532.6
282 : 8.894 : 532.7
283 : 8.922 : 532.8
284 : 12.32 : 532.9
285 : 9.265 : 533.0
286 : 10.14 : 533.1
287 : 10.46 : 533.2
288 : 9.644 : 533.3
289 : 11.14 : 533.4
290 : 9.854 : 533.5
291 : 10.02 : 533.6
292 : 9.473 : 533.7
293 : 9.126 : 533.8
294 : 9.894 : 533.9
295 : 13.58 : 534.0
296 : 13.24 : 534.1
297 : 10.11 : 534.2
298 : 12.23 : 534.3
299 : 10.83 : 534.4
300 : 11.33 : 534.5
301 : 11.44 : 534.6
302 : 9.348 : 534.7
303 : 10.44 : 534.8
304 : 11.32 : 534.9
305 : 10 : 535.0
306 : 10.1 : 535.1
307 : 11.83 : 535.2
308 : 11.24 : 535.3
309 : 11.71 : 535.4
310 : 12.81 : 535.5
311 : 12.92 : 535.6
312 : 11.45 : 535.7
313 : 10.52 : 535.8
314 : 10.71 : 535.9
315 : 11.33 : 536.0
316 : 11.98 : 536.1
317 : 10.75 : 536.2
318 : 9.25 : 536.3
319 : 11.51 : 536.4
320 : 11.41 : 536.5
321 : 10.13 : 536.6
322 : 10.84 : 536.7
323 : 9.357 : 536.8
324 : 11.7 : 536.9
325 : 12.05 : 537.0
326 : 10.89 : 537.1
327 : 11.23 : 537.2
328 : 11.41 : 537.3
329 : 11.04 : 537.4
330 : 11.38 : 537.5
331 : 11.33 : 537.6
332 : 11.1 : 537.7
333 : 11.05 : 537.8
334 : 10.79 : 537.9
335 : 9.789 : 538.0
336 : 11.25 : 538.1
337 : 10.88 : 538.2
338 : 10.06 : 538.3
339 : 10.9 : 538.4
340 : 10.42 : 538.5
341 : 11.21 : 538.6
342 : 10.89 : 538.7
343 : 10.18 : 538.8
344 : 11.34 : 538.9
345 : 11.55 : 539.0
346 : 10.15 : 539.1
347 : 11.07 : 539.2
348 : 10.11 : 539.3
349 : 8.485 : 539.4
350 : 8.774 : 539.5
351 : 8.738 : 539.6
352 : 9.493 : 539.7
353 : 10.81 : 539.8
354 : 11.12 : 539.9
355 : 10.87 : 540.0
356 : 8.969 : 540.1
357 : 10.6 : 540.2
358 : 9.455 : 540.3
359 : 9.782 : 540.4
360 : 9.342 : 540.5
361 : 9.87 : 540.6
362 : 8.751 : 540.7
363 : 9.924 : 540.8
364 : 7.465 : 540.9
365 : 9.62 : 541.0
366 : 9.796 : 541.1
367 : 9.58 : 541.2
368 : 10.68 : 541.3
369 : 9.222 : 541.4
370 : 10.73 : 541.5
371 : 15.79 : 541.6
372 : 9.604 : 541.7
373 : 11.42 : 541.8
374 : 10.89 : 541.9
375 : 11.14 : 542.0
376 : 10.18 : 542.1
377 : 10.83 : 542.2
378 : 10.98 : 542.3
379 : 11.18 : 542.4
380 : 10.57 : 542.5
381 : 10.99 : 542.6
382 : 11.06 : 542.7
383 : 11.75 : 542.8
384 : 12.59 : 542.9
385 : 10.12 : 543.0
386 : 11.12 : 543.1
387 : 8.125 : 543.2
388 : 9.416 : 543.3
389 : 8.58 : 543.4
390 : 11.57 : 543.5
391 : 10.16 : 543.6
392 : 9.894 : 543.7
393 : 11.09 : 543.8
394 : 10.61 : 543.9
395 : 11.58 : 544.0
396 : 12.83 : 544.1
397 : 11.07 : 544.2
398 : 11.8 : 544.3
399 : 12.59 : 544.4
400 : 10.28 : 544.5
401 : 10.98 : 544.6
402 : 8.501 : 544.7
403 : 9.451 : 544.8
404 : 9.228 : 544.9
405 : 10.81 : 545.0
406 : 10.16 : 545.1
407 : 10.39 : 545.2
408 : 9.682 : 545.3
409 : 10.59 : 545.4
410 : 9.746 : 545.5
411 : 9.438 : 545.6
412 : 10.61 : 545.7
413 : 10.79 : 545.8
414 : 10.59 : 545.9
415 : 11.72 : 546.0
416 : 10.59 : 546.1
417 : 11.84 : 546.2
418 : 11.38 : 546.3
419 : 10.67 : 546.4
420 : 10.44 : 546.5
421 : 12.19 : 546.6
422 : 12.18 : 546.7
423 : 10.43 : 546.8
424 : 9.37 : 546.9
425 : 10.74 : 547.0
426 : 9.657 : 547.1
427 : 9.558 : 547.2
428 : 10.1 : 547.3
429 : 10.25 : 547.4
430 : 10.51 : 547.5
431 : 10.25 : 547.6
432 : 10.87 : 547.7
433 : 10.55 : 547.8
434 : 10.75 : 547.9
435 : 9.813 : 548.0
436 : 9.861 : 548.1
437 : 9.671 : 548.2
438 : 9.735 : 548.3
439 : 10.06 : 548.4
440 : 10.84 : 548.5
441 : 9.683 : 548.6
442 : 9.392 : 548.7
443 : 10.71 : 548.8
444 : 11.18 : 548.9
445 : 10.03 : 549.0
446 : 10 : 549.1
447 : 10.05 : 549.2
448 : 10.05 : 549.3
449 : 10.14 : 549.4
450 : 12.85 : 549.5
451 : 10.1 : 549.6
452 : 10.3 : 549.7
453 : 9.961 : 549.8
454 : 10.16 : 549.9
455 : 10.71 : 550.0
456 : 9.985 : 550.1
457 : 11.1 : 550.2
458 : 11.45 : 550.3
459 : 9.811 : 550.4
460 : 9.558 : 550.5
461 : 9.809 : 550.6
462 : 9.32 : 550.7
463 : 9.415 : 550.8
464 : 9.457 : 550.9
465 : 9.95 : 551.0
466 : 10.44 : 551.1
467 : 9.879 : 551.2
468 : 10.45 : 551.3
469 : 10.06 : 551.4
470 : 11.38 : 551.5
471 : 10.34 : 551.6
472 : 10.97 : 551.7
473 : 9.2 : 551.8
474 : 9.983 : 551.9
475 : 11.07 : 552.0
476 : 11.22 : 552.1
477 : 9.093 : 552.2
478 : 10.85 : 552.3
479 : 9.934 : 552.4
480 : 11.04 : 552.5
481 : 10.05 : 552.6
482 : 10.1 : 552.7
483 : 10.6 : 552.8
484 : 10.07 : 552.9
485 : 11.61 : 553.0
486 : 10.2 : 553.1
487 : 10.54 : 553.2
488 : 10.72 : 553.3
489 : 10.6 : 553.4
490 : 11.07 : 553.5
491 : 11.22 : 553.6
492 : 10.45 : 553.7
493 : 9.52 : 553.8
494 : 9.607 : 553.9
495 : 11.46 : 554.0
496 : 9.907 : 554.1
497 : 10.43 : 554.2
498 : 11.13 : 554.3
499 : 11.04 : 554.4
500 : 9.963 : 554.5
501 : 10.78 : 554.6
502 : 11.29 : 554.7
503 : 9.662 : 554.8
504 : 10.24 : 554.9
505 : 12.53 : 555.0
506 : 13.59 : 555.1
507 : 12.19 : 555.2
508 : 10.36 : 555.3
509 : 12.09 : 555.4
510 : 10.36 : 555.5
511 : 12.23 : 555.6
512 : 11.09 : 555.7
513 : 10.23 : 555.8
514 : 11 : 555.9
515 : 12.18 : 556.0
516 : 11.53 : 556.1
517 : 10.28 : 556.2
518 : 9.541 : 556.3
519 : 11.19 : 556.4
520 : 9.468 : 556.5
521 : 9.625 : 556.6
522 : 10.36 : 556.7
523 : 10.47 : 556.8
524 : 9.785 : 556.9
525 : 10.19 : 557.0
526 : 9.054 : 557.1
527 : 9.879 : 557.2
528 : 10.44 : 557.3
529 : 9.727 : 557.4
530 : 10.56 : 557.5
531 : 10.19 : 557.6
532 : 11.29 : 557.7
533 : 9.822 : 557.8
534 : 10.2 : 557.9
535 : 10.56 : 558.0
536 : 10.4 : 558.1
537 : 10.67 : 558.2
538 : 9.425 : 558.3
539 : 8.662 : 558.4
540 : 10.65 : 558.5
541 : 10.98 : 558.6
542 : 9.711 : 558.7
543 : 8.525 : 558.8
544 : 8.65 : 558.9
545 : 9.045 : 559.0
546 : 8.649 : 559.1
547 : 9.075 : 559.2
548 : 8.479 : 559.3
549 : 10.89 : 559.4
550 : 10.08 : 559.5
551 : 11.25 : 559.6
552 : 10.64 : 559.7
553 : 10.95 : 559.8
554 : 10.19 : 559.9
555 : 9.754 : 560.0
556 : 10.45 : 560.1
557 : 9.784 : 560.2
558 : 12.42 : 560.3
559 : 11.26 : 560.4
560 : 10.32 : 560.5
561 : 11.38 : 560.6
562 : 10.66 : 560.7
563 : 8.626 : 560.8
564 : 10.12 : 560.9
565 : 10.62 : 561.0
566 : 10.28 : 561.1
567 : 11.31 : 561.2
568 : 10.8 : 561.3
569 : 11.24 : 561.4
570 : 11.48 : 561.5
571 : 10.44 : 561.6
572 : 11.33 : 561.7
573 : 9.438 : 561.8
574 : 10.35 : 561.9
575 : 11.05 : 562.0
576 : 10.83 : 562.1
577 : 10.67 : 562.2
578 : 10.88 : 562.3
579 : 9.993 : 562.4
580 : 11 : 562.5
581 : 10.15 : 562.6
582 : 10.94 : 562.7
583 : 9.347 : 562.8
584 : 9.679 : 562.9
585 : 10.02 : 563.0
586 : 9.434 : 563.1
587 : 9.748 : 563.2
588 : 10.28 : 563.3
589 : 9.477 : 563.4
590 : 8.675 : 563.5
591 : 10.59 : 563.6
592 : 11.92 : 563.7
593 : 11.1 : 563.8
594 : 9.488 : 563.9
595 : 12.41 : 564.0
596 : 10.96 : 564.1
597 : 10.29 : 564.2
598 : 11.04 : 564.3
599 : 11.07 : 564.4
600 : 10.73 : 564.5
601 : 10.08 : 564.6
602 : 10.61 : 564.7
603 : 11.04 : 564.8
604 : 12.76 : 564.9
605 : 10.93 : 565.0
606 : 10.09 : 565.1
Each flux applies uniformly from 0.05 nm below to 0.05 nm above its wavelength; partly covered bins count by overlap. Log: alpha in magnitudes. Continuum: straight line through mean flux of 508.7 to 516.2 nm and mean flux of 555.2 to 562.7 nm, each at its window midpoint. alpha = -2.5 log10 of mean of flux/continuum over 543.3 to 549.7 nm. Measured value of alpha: -0.02 mag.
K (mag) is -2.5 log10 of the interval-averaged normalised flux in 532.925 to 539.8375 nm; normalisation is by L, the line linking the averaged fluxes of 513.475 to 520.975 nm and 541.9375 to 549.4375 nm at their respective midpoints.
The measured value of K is -0.06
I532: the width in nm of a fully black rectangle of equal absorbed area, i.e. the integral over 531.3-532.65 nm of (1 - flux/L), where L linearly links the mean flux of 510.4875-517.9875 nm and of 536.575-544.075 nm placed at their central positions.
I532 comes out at -0.11 nm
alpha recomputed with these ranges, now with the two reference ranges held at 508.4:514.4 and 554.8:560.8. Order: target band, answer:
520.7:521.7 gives -0.03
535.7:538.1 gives -0.08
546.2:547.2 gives -0.05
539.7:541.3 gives 0.05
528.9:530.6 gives -0.07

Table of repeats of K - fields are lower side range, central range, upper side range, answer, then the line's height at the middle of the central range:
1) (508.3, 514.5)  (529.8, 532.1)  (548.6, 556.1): -0.109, 10.2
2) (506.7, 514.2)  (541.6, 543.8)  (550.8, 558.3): -0.036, 10.4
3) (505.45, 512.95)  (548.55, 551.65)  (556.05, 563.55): -0.008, 10.2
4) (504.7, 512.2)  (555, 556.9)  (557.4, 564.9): -0.068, 10.3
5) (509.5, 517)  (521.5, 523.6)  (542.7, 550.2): -0.051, 10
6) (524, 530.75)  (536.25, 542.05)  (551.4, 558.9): 0.007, 10.5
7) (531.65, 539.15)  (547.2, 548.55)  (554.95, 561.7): 0.043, 10.6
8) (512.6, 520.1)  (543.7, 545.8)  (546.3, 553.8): -0.035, 10.2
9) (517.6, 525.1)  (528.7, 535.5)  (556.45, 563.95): -0.079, 10.1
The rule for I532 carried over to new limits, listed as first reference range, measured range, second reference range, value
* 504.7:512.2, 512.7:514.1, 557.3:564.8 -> 0.079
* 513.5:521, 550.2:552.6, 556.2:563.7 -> -0.037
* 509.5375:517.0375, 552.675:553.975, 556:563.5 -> -0.043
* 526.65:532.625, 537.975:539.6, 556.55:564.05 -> 0.039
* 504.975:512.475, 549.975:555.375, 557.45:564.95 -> -0.097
